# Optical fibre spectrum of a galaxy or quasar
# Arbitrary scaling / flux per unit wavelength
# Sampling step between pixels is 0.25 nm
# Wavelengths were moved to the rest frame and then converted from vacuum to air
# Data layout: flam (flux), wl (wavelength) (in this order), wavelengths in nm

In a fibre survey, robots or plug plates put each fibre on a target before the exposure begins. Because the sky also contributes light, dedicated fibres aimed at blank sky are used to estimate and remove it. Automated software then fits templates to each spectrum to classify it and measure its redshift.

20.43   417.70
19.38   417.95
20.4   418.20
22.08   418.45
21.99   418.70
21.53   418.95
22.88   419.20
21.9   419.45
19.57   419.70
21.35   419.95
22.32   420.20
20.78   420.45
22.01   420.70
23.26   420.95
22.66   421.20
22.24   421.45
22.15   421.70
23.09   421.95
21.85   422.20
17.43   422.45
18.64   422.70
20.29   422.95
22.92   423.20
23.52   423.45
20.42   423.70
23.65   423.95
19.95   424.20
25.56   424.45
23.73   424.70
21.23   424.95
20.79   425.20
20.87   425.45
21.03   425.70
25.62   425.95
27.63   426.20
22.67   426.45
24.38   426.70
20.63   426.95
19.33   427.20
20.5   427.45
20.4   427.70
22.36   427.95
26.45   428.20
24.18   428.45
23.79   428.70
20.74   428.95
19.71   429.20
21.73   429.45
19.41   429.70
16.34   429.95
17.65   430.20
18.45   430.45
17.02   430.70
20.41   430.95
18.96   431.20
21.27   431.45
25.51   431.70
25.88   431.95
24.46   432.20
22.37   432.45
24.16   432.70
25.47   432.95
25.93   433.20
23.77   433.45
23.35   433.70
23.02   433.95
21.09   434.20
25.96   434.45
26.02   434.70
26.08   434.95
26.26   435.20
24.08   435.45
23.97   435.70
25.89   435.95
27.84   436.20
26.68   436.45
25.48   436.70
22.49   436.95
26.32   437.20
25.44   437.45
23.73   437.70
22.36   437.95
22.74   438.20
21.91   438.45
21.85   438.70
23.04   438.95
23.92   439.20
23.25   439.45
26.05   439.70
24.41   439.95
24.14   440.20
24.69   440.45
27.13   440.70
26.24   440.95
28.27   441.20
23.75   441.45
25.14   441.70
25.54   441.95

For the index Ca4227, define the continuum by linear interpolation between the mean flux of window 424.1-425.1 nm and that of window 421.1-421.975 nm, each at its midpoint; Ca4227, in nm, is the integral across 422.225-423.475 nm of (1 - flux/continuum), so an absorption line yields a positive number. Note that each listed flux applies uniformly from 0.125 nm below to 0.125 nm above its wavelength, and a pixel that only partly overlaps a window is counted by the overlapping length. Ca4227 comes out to 0.117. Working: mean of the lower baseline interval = 22.5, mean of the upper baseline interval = 22.6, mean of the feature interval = 20.4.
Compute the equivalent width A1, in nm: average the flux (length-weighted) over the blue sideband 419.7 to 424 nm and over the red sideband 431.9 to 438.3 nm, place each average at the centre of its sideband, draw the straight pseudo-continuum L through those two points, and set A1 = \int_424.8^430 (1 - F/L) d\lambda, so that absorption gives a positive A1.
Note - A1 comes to 0.20 nm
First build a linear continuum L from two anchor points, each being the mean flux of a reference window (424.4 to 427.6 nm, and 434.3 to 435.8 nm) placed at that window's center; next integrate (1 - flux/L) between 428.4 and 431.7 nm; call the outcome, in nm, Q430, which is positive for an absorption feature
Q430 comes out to 0.51 nm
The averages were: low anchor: 22.5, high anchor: 25.3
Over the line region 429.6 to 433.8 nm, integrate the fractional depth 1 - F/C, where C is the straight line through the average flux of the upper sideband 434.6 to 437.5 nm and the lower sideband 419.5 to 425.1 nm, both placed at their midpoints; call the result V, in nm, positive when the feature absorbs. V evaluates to 0.45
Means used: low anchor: 21.8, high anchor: 25.5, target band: 21.8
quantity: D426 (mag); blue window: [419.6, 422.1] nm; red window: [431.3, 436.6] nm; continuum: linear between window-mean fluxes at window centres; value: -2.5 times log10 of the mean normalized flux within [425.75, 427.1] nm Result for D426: -0.04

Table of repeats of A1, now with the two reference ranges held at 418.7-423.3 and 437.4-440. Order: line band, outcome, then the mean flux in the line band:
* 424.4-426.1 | -0.05 nm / 22.6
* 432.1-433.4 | -0.09 nm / 24.4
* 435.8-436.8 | -0.14 nm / 26.4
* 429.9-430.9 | 0.22 nm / 17.7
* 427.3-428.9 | -0.04 nm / 22.8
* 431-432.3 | -0.02 nm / 23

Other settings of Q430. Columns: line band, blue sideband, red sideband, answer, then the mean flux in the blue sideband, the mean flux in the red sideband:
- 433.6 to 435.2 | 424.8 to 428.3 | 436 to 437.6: 0.03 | 22.4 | 25.7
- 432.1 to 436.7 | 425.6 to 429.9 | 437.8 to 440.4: -0.38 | 22.3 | 23.4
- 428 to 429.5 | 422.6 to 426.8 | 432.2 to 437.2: 0.04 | 22.5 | 24.8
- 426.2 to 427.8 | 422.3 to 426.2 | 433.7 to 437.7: 0.06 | 21.9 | 25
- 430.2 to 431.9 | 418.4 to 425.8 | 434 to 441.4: 0.23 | 21.7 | 24.7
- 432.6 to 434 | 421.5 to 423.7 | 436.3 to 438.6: -0.06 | 21.2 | 24.1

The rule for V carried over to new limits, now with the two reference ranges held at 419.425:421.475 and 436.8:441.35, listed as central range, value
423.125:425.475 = 0.00 nm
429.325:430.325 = 0.19 nm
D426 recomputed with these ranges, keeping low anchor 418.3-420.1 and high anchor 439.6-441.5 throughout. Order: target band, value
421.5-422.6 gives 0.05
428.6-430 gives 0.15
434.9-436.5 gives -0.04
